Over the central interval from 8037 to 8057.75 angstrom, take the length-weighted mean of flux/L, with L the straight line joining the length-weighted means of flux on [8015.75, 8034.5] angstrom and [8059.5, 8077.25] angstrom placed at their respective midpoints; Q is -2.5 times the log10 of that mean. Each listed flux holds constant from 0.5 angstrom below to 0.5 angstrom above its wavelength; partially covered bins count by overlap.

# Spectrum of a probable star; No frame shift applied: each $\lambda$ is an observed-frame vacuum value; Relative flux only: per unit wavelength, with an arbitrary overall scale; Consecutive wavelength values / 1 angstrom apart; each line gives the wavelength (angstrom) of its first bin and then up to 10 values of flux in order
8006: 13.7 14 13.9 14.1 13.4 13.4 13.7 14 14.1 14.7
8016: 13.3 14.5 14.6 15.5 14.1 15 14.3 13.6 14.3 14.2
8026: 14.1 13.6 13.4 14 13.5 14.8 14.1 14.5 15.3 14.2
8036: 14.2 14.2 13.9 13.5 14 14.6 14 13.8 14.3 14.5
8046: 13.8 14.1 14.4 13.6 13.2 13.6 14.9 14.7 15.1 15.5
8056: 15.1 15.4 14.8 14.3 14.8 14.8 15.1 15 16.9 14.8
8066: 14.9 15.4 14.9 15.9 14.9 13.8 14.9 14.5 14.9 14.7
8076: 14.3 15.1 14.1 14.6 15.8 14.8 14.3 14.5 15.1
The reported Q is 0.02 mag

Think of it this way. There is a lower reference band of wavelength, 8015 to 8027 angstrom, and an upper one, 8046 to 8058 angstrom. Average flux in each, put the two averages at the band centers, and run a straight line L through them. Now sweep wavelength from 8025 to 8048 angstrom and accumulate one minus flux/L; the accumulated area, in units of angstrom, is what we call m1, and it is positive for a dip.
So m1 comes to 0.4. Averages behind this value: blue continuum 14.3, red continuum 14.5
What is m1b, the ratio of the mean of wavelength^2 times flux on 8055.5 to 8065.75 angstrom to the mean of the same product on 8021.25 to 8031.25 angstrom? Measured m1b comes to 1.09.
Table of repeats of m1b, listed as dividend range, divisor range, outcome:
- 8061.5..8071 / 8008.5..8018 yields 1.11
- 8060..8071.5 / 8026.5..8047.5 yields 1.08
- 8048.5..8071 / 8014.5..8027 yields 1.05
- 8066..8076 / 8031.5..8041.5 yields 1.05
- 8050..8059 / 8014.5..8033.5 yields 1.05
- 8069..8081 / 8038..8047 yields 1.06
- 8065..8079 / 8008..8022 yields 1.06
